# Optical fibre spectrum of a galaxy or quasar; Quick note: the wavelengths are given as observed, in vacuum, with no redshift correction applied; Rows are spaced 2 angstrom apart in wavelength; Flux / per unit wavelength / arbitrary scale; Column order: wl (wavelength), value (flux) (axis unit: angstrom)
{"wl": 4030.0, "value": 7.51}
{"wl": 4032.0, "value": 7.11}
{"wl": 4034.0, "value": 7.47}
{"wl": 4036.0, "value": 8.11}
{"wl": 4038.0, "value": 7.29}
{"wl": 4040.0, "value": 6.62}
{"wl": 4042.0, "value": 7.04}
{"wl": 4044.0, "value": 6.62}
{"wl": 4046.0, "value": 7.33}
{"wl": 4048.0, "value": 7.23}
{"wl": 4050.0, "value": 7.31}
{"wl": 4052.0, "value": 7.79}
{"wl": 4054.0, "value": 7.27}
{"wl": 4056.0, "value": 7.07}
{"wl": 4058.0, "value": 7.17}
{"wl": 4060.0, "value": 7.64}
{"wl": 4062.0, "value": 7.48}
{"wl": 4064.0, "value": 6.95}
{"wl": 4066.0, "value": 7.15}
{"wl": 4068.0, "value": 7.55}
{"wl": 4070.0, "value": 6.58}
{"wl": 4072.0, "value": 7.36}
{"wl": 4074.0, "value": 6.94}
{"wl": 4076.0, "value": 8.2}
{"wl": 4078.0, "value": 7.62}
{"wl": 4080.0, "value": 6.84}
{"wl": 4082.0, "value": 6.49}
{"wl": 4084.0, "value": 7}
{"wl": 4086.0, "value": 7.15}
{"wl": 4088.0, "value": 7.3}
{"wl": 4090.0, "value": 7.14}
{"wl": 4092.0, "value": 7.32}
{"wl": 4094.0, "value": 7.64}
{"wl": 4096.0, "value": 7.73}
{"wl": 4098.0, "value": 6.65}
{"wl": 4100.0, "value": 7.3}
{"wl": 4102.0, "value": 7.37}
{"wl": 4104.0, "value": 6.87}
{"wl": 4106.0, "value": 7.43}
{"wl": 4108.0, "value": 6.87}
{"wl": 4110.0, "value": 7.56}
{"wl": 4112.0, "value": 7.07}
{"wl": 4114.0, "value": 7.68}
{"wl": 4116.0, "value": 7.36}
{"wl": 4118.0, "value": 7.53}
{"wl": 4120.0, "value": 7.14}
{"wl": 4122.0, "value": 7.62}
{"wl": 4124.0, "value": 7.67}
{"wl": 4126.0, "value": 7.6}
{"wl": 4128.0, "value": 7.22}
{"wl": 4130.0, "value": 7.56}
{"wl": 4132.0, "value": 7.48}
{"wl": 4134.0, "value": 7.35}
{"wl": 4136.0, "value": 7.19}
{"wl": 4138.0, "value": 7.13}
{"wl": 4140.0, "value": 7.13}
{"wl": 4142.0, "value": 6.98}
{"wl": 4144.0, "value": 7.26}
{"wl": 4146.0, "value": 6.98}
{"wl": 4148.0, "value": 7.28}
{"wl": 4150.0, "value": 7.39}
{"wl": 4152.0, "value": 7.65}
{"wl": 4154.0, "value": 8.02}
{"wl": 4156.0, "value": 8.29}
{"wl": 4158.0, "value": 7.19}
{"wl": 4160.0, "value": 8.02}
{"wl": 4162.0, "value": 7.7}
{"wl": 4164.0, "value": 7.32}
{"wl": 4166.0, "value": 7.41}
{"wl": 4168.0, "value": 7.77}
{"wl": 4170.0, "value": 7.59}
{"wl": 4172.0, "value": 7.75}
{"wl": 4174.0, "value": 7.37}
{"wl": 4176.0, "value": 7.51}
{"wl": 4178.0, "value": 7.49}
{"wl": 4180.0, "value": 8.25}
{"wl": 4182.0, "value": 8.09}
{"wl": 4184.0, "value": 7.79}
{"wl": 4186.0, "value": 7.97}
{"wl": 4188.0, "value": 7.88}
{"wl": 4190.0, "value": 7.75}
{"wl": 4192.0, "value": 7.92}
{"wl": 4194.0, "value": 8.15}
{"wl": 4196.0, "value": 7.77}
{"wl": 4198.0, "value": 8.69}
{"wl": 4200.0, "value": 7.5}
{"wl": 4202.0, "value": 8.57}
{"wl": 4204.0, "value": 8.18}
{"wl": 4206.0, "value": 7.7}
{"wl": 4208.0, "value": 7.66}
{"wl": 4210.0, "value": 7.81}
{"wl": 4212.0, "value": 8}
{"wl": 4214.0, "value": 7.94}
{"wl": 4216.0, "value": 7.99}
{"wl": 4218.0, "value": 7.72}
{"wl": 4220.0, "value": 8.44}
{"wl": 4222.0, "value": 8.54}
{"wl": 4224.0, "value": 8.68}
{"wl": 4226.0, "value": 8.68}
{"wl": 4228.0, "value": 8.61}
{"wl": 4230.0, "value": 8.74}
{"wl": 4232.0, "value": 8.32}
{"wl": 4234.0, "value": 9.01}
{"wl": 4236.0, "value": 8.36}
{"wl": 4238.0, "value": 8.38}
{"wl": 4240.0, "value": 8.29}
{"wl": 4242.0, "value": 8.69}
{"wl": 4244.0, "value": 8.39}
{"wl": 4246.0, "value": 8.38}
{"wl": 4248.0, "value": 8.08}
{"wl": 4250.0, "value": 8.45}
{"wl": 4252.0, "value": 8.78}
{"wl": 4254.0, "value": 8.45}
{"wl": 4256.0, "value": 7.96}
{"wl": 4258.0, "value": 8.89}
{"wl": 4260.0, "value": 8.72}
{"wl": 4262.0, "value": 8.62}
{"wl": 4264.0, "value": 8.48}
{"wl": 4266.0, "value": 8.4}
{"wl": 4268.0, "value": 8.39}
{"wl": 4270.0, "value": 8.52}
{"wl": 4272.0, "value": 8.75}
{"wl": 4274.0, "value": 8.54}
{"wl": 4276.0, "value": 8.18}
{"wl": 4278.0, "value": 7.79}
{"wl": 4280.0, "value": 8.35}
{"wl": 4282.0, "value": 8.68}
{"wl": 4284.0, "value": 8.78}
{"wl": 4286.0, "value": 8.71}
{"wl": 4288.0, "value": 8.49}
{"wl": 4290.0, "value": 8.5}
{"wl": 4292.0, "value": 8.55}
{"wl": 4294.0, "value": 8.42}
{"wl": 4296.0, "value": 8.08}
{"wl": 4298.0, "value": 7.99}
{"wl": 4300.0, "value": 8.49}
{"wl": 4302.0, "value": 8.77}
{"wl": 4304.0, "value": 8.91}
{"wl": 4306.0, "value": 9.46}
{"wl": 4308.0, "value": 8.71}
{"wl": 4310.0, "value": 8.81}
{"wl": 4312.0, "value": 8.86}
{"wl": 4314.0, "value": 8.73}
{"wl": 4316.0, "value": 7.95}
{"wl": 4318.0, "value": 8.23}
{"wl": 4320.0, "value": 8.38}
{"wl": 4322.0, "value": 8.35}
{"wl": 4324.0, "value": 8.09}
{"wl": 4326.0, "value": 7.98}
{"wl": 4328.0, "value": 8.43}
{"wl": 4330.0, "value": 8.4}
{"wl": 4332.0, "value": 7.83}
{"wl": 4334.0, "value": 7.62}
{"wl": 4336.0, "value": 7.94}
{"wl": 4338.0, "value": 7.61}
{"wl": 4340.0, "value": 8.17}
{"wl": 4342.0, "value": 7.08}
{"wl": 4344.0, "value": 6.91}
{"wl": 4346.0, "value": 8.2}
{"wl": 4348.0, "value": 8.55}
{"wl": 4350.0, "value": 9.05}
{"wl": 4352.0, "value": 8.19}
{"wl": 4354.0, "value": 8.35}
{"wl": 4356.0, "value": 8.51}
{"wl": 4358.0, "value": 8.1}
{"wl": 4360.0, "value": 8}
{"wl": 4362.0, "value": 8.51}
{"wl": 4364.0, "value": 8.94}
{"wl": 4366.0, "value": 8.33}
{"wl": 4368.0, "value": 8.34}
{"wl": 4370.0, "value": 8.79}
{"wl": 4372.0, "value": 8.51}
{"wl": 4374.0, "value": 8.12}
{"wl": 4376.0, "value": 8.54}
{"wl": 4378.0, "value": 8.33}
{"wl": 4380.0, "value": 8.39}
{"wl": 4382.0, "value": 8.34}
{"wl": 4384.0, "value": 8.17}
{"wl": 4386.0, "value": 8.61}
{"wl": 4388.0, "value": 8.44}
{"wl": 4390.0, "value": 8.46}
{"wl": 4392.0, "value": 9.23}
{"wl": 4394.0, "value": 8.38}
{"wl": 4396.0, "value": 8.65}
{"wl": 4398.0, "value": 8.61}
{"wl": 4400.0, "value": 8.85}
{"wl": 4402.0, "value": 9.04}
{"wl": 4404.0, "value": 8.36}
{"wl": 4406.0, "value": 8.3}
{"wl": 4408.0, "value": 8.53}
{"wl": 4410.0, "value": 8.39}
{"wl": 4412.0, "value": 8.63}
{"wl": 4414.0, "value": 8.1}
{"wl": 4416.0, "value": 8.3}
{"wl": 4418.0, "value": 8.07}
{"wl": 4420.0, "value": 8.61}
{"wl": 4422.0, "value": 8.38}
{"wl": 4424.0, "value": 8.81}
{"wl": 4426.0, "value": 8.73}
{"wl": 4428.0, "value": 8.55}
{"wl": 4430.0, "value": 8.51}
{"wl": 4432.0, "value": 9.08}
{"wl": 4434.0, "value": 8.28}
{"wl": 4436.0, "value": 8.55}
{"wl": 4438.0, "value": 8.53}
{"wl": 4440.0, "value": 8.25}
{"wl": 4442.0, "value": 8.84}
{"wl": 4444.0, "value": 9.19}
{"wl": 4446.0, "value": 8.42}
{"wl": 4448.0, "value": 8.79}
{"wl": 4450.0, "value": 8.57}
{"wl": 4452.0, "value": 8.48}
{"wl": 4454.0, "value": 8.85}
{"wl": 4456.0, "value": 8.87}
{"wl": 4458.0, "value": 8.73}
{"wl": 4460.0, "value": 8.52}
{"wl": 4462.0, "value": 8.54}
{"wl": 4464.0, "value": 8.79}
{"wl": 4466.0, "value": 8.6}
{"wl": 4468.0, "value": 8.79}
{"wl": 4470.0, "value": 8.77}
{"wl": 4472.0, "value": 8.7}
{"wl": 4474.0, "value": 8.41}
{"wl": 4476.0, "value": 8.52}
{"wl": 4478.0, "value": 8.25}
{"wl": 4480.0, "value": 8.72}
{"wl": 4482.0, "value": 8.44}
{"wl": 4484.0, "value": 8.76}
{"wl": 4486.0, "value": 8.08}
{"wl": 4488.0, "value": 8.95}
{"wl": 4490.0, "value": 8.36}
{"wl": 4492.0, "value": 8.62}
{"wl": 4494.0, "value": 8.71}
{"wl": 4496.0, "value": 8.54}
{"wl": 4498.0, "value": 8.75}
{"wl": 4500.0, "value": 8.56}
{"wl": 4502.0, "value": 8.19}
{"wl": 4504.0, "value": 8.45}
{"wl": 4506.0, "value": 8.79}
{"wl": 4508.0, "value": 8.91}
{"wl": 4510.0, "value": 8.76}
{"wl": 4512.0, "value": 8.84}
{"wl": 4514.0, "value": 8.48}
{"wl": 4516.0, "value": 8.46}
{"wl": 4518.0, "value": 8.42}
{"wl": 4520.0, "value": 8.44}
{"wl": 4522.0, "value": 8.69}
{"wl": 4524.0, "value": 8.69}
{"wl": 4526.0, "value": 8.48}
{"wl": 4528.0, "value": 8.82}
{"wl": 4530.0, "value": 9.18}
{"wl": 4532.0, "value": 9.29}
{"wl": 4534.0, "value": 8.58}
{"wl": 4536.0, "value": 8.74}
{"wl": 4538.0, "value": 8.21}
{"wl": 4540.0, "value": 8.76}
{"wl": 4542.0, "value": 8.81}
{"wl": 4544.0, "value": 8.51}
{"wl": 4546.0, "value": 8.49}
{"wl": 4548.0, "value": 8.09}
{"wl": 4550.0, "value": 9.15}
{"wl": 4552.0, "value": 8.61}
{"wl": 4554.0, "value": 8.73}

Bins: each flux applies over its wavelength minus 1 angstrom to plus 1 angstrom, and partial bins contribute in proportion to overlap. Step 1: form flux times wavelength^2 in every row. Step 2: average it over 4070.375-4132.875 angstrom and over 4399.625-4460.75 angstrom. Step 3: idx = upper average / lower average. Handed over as 1.37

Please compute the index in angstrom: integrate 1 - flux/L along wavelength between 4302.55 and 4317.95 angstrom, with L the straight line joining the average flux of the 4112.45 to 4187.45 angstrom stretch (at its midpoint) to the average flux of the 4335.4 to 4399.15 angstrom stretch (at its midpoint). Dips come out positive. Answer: -1.18 angstrom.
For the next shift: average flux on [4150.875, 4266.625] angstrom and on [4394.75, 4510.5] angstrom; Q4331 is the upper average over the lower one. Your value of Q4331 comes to 1.1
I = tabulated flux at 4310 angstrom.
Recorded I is 8.81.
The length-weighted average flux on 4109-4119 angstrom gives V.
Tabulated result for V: 7.44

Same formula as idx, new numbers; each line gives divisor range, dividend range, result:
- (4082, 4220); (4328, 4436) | 1.23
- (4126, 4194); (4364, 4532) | 1.30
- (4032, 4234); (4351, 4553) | 1.31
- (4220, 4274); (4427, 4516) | 1.12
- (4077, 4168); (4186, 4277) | 1.19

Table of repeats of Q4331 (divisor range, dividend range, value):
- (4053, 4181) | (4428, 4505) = 1.17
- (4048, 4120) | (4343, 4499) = 1.17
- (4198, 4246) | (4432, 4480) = 1.04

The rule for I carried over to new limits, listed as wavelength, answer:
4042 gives 7.04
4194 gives 8.15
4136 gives 7.19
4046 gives 7.33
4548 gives 8.09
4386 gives 8.61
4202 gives 8.57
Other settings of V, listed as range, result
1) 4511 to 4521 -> 8.53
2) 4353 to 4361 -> 8.24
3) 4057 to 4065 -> 7.31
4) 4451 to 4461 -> 8.69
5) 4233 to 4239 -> 8.58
